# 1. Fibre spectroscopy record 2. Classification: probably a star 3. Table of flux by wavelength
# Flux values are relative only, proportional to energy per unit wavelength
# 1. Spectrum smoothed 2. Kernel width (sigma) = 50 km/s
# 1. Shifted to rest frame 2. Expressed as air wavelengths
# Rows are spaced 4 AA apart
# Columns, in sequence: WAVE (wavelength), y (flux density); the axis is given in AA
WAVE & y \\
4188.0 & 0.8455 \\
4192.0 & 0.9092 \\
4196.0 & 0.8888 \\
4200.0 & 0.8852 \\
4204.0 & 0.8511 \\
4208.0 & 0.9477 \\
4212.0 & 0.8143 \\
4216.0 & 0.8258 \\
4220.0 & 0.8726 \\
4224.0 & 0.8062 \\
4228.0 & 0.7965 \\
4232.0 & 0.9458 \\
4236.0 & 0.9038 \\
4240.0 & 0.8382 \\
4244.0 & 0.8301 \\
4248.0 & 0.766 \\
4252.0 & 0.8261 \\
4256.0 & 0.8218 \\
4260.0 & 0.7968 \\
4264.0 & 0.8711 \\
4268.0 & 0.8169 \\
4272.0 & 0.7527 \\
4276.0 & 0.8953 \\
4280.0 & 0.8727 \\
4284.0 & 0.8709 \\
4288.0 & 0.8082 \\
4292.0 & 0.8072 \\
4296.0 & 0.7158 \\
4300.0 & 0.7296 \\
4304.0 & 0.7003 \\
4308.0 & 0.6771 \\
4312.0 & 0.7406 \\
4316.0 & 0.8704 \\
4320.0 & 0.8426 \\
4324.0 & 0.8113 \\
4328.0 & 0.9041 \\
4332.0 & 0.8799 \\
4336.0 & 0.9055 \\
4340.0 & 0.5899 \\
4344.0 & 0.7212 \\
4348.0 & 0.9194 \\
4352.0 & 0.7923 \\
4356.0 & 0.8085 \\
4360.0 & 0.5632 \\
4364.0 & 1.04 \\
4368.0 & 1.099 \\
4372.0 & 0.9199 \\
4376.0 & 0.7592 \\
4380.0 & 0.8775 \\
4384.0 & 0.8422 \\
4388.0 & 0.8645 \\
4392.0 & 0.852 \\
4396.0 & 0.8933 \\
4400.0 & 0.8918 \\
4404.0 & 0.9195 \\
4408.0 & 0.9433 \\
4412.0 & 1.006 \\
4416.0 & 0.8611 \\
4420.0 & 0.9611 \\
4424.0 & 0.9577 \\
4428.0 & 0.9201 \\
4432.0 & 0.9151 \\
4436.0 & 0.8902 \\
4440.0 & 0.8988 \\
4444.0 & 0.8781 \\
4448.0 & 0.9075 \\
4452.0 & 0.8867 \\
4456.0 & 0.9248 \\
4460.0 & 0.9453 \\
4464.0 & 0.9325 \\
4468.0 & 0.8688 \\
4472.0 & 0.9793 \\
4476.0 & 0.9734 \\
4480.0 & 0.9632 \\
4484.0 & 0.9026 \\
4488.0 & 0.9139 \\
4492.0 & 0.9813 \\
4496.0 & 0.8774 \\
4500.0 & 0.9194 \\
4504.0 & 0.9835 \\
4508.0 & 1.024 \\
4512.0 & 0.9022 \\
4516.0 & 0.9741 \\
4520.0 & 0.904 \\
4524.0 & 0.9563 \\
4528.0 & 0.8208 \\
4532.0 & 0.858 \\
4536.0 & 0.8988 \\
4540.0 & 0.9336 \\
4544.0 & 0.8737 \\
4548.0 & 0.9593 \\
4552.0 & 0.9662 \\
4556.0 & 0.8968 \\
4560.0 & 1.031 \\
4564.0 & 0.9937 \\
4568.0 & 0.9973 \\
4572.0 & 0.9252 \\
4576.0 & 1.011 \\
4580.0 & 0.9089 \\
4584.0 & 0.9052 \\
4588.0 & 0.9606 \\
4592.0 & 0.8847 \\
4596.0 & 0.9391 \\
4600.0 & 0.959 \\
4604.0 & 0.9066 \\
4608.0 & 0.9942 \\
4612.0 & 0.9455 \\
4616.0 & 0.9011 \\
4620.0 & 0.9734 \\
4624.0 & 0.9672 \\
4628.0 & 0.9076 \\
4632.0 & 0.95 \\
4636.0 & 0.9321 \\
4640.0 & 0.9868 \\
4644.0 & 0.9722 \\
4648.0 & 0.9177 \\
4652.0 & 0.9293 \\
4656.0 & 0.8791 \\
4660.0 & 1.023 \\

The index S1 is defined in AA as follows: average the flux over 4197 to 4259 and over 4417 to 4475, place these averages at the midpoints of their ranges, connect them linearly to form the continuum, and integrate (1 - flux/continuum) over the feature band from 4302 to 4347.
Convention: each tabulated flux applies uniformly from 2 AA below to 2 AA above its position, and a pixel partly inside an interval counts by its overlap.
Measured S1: 4.66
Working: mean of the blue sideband 0.849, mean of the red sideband 0.919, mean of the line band 0.789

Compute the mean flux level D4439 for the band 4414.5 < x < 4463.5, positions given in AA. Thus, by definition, 0.913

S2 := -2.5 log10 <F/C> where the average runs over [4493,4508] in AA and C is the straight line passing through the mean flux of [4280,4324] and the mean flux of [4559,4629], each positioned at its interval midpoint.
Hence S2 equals -0.06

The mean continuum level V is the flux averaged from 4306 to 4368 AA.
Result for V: 0.814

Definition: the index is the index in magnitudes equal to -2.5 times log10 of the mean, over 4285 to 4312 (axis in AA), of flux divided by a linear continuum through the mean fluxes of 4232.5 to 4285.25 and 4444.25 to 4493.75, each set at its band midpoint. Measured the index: 0.15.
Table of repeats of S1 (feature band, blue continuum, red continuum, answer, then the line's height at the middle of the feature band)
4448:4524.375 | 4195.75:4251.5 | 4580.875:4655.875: -2.20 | 0.91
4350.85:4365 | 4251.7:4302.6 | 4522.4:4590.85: 1.05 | 0.848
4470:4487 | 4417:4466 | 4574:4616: -0.55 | 0.922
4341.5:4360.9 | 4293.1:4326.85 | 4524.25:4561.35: 0.60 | 0.792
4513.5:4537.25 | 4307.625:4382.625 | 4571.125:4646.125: 0.16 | 0.908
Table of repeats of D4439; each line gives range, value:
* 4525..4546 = 0.881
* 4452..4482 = 0.937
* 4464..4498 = 0.932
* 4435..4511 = 0.929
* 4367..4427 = 0.907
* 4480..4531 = 0.93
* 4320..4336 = 0.867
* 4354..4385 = 0.864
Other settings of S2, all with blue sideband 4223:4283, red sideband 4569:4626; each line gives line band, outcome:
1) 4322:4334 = -0.01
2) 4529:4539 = 0.05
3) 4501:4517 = -0.06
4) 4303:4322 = 0.11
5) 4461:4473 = -0.03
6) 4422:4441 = -0.03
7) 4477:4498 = -0.02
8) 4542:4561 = -0.01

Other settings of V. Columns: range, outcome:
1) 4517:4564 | 0.922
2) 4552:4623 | 0.95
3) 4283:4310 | 0.754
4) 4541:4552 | 0.927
